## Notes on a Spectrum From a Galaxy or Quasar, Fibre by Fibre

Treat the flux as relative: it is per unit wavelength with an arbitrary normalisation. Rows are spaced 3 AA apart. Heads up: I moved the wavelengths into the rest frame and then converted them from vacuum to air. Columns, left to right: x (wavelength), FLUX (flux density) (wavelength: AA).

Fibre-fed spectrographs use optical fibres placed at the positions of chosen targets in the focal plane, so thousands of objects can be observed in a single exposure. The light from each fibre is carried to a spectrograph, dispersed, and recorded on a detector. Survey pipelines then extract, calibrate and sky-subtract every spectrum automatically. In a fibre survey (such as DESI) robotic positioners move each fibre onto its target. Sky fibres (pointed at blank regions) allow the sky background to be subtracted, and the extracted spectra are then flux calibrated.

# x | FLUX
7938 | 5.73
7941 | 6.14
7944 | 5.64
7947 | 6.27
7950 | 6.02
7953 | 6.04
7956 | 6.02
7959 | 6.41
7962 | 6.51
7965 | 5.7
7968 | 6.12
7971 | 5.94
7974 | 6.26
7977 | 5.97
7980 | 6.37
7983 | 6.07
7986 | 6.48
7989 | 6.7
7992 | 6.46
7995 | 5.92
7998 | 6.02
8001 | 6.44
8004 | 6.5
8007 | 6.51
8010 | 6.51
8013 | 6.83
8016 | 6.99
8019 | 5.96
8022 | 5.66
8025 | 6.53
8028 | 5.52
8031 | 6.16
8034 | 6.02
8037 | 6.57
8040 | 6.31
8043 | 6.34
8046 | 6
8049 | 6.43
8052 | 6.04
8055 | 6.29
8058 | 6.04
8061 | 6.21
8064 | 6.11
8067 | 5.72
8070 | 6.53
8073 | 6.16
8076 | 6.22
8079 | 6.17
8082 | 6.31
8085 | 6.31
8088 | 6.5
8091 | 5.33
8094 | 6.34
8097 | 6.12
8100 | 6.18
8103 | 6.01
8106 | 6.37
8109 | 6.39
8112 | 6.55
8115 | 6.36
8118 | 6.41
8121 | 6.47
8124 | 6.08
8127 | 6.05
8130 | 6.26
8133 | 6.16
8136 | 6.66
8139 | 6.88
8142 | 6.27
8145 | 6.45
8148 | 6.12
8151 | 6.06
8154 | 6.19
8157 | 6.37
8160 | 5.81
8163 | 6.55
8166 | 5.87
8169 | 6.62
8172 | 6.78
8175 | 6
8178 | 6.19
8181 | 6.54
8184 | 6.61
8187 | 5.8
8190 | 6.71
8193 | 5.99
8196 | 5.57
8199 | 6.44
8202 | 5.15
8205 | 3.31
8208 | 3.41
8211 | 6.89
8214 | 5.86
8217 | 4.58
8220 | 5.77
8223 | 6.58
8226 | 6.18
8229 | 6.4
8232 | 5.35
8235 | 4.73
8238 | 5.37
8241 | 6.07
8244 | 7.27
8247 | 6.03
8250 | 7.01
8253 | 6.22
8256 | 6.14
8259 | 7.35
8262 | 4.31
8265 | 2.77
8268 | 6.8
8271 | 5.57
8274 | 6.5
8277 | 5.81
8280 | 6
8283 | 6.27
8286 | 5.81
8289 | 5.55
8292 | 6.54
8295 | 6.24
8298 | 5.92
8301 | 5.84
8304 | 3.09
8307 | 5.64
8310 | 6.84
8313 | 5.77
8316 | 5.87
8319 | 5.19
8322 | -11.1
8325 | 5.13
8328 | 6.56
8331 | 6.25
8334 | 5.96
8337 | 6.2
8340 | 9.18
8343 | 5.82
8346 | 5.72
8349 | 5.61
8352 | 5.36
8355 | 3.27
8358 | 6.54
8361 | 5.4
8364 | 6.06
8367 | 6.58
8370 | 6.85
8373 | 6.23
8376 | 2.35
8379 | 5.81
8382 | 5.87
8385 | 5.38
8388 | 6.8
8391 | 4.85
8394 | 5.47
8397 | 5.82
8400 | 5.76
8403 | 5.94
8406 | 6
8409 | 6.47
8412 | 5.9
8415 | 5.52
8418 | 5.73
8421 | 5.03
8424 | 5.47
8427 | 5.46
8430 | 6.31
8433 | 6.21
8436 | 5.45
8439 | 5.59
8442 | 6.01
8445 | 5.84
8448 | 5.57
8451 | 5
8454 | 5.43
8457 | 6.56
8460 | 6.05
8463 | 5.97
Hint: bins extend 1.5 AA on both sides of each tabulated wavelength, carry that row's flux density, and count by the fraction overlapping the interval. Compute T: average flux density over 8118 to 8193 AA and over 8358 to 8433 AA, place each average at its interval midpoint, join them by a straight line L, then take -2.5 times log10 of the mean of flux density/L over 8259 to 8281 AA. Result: 0.098 mag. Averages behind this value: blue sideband 6.31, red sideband 5.74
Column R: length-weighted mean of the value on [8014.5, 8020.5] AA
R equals 6.47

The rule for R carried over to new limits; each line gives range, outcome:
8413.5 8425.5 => 5.44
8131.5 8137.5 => 6.41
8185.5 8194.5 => 6.17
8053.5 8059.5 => 6.17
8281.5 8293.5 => 6.04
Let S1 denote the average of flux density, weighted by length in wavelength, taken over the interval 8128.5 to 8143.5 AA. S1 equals 6.45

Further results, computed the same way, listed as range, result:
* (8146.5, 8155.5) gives 6.12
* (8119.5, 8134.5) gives 6.2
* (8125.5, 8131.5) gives 6.16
